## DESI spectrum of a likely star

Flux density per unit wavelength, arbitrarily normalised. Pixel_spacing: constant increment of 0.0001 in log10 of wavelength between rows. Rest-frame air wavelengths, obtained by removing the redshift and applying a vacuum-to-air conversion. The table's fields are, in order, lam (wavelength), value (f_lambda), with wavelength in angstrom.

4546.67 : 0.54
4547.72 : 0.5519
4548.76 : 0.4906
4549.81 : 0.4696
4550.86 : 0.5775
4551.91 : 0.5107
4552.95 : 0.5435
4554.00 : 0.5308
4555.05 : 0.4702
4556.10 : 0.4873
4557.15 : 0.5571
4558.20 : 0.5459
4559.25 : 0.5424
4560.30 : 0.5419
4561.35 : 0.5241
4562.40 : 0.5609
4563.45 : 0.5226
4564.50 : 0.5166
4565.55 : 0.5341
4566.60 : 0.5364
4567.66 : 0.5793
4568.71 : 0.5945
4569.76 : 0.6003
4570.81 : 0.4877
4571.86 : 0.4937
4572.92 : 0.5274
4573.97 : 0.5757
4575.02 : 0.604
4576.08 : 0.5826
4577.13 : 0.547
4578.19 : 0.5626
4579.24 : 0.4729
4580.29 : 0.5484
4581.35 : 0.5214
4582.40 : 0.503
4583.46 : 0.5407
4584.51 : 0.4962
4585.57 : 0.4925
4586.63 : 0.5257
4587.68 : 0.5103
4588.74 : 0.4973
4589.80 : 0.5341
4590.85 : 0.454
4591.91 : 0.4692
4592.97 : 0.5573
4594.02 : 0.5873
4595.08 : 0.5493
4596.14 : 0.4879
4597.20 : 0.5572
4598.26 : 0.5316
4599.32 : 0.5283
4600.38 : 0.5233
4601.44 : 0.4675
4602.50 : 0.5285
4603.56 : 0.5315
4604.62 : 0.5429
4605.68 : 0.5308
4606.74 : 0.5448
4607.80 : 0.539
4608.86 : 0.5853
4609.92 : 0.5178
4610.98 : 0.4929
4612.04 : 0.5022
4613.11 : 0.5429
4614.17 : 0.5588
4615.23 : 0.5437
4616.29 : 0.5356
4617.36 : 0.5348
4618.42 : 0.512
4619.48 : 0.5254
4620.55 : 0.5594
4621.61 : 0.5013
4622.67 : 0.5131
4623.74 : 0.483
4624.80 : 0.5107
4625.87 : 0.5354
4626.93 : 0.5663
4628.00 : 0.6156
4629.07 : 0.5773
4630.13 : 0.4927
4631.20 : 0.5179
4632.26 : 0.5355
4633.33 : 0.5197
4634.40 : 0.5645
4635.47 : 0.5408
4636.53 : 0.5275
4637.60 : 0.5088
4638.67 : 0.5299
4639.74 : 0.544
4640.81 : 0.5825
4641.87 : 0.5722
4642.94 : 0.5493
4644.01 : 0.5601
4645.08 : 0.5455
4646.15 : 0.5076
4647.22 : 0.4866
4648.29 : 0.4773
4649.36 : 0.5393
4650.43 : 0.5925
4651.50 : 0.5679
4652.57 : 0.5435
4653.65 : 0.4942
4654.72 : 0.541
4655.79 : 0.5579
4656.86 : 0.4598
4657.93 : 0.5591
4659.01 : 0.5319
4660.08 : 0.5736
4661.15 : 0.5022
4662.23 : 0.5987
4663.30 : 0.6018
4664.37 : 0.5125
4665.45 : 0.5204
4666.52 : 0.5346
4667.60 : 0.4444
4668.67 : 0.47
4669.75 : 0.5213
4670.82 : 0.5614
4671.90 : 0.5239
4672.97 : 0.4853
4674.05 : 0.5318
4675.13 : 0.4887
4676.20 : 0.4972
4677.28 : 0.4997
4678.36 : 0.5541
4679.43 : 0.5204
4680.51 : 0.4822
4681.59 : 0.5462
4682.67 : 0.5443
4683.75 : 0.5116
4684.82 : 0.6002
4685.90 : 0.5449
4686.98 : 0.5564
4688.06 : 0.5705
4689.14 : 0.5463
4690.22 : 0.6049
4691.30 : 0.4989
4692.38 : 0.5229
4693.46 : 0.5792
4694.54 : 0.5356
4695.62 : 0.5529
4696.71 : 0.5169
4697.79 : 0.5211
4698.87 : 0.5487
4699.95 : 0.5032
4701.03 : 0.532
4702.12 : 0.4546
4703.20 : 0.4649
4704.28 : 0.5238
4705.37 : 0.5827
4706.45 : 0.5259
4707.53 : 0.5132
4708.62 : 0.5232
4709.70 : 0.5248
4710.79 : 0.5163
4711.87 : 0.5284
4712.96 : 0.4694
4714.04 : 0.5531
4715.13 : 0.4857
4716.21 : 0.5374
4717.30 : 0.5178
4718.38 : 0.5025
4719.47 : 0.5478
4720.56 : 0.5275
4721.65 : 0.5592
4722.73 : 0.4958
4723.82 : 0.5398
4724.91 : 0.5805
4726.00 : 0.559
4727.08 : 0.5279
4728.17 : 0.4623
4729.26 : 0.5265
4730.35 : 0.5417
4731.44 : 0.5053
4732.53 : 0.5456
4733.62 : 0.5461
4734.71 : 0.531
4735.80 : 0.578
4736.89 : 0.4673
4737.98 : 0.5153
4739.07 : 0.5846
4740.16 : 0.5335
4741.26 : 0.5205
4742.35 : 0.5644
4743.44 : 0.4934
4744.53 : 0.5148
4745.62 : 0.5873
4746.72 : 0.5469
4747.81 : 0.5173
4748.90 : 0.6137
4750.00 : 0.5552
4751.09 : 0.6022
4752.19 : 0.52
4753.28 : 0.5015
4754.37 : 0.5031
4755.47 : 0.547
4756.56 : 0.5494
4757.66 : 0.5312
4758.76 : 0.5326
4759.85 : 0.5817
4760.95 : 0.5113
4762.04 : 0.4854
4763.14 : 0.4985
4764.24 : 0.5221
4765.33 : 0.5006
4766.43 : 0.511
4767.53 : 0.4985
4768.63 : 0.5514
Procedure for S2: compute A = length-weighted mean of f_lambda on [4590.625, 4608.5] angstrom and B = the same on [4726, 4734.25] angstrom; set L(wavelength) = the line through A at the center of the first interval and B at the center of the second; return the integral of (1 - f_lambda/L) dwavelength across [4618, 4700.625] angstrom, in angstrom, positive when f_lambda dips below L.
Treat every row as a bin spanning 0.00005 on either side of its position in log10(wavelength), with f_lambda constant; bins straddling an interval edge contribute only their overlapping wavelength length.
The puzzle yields -1.2 angstrom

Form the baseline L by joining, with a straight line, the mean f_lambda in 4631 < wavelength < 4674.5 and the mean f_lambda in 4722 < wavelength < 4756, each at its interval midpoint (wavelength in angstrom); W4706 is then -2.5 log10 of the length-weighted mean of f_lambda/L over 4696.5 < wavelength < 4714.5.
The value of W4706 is 0.04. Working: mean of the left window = 0.533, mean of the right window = 0.537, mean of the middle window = 0.518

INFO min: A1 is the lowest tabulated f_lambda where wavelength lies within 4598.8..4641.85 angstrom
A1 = 0.4675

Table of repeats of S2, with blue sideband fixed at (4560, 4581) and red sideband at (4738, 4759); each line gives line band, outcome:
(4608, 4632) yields 0.5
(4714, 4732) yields 0.5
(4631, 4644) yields 0.0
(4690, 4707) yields 0.5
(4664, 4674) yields 0.6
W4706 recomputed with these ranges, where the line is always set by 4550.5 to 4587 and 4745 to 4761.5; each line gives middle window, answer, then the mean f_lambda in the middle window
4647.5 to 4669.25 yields 0.02 mag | 0.53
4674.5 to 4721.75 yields 0.03 mag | 0.528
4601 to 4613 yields 0.02 mag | 0.527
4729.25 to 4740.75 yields 0.02 mag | 0.534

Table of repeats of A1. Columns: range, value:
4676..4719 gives 0.4546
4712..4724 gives 0.4694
